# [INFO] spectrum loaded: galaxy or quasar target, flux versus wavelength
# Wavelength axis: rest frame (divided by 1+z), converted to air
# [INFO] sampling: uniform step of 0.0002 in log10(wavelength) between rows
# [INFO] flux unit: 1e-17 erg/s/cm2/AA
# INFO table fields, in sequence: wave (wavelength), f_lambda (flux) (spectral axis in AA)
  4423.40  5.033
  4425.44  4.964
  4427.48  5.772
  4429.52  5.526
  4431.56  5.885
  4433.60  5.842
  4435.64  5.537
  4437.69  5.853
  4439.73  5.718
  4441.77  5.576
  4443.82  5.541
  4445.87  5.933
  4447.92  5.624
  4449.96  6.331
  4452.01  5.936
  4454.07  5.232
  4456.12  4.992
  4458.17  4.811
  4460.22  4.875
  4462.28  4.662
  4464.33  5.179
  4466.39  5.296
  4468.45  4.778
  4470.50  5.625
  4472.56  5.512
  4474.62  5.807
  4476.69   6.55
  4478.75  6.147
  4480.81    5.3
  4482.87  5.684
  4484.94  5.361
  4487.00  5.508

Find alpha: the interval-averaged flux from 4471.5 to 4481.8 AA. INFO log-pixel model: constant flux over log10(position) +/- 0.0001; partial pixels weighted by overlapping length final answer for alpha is 5.86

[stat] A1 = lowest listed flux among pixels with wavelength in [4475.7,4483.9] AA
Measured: 5.3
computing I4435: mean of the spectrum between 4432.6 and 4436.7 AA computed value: 5.68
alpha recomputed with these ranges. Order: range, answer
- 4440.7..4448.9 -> 5.67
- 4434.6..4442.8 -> 5.67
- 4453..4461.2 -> 4.98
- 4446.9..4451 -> 5.99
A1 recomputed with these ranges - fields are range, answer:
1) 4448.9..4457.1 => 4.992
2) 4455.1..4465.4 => 4.662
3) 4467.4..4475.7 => 4.778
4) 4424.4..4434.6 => 4.964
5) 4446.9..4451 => 5.624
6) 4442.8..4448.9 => 5.541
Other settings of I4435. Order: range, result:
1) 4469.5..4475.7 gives 5.65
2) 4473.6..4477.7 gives 6.16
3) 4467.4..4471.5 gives 5.21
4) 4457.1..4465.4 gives 4.89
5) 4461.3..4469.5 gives 4.99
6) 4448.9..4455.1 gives 5.83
